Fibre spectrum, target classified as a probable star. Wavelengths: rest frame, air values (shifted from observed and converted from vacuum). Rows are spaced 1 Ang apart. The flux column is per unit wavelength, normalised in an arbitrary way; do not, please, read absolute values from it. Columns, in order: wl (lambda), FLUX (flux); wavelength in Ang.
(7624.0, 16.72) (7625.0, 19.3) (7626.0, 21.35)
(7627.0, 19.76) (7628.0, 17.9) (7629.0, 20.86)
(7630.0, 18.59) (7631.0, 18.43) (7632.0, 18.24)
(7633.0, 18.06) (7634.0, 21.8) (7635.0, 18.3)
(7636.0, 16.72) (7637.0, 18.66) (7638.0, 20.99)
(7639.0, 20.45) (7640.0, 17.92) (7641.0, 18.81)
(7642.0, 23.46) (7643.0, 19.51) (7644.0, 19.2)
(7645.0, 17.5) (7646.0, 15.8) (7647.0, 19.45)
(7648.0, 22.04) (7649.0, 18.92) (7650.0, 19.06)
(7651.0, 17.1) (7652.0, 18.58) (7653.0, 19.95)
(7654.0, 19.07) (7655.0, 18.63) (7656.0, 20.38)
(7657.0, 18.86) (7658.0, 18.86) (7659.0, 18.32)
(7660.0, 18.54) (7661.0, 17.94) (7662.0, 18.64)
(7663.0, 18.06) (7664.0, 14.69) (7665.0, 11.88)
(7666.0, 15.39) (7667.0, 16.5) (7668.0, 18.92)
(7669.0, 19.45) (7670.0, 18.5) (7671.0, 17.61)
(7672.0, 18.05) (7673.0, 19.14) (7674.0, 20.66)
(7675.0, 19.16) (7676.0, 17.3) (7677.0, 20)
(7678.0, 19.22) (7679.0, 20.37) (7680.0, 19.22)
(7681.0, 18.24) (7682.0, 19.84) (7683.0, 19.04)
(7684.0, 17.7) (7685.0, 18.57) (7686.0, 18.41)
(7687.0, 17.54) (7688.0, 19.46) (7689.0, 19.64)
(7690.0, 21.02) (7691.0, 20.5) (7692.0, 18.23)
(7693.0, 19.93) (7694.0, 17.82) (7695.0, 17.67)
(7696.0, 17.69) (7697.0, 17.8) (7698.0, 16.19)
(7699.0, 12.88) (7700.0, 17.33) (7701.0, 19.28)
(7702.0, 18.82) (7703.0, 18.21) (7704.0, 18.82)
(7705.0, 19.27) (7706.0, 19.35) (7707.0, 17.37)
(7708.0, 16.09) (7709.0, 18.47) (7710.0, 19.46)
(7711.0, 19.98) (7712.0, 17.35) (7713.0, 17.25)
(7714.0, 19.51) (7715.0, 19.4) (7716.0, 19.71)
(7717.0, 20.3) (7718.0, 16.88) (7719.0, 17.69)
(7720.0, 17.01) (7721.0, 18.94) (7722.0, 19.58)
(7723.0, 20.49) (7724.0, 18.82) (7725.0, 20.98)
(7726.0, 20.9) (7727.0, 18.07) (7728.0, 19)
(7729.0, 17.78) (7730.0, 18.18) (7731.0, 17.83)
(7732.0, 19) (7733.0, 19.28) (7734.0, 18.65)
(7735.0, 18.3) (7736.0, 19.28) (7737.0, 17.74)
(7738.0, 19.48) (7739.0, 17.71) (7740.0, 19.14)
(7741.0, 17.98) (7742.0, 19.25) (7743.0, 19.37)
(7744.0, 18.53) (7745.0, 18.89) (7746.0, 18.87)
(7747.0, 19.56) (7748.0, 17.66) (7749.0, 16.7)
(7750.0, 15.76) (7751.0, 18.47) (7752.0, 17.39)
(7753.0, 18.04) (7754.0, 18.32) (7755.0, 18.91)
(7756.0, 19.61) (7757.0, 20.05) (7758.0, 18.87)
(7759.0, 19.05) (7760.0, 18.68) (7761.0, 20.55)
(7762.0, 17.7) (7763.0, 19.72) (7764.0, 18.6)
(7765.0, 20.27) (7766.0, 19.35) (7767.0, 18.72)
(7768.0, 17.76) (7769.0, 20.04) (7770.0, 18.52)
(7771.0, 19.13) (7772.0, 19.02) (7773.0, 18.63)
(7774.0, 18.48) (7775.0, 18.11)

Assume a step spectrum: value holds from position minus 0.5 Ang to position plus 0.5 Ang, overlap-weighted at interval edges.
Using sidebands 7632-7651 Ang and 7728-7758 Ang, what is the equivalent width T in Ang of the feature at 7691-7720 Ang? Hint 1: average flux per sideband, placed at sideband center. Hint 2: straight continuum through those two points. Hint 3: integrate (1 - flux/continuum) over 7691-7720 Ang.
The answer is 0.9 Ang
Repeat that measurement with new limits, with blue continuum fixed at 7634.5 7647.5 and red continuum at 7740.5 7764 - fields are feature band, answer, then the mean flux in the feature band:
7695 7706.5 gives 0.6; 17.8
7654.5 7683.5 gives 0.9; 18.3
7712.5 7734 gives -0.2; 18.9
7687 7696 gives -0.1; 19.1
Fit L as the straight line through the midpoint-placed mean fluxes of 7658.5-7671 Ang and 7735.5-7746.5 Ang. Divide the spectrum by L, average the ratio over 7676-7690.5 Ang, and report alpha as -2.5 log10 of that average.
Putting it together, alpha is -0.09 mag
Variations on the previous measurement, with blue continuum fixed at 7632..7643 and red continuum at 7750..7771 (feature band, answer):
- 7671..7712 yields 0.04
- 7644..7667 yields 0.08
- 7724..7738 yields 0.01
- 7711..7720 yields 0.03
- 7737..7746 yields 0.01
